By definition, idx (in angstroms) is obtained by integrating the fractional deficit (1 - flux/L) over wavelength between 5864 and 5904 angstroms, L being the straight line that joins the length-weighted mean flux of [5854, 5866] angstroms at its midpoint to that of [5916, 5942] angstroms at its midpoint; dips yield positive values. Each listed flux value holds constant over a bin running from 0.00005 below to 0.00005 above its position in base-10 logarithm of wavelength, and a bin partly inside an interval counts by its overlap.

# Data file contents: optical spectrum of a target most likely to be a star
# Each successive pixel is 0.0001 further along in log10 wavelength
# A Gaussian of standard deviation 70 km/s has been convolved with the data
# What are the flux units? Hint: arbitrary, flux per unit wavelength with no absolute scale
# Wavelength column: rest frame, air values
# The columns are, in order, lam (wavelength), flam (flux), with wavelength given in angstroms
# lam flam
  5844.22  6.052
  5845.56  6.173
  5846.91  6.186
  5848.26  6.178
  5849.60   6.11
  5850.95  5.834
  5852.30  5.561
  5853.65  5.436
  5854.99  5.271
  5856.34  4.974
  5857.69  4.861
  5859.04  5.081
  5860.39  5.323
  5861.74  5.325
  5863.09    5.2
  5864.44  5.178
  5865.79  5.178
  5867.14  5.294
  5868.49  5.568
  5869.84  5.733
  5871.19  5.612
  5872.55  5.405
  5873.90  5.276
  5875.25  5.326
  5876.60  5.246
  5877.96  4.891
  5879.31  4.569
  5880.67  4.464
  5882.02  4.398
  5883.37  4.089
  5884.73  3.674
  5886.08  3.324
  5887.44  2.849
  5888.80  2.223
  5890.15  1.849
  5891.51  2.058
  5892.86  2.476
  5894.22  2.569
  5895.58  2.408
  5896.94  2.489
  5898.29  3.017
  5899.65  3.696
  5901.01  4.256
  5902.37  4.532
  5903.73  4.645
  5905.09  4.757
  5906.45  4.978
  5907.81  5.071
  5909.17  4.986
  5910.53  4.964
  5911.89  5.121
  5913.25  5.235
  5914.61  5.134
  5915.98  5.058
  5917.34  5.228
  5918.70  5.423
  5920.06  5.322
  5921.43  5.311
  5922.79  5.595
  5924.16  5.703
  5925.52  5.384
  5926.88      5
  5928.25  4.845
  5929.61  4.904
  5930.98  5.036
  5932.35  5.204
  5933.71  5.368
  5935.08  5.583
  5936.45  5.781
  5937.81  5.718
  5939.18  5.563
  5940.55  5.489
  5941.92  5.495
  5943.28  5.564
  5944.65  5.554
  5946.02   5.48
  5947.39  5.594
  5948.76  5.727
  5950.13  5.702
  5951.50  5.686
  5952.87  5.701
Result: 8.9 angstroms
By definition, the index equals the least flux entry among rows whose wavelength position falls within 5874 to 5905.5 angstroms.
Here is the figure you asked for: 1.849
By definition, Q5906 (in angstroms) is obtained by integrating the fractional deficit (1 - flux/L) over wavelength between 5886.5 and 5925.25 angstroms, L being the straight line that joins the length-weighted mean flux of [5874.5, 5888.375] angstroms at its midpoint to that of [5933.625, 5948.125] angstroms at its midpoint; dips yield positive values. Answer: 5.3 angstroms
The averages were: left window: 4.25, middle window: 4.19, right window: 5.57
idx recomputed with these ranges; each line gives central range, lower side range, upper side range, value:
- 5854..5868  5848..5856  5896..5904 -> 0.3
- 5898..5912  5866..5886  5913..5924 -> 1.7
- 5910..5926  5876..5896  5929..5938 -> -1.9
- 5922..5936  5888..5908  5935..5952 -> -1.1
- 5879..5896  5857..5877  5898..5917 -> 6.4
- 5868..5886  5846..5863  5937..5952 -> 2.1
